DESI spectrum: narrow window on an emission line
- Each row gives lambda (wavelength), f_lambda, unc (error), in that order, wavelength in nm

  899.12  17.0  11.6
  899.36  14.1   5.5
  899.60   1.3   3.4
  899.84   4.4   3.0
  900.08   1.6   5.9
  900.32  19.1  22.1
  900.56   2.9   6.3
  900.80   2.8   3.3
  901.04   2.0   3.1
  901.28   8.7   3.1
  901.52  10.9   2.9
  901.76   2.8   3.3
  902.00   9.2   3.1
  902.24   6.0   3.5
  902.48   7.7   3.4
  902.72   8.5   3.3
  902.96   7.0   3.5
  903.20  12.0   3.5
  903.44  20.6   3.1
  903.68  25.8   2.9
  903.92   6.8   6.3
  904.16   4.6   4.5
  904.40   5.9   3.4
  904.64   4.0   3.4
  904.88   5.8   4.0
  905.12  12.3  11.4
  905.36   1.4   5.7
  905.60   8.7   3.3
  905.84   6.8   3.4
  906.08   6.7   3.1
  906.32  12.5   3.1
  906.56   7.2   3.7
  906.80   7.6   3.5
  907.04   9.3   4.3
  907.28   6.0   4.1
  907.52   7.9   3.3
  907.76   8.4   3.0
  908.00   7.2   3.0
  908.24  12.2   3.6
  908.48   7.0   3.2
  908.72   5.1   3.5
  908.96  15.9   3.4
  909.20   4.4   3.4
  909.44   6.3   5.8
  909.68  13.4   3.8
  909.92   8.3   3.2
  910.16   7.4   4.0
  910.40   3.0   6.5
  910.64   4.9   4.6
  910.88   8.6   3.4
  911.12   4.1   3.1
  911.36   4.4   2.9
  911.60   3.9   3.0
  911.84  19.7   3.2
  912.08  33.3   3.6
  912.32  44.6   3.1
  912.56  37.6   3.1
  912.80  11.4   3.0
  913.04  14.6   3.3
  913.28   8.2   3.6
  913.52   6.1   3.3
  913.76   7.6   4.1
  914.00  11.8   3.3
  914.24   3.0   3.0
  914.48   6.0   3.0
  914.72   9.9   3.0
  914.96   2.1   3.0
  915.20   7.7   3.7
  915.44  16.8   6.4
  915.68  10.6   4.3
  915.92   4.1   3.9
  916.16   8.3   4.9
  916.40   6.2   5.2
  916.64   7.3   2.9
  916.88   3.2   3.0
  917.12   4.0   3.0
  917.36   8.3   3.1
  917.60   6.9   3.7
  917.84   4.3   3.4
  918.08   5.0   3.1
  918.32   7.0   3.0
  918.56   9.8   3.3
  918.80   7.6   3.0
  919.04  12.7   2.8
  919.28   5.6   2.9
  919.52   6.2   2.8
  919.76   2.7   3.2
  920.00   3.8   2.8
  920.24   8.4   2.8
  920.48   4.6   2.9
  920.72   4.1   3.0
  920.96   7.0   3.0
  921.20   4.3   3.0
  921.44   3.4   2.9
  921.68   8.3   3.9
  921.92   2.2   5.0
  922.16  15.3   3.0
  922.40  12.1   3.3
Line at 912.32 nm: [O III]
